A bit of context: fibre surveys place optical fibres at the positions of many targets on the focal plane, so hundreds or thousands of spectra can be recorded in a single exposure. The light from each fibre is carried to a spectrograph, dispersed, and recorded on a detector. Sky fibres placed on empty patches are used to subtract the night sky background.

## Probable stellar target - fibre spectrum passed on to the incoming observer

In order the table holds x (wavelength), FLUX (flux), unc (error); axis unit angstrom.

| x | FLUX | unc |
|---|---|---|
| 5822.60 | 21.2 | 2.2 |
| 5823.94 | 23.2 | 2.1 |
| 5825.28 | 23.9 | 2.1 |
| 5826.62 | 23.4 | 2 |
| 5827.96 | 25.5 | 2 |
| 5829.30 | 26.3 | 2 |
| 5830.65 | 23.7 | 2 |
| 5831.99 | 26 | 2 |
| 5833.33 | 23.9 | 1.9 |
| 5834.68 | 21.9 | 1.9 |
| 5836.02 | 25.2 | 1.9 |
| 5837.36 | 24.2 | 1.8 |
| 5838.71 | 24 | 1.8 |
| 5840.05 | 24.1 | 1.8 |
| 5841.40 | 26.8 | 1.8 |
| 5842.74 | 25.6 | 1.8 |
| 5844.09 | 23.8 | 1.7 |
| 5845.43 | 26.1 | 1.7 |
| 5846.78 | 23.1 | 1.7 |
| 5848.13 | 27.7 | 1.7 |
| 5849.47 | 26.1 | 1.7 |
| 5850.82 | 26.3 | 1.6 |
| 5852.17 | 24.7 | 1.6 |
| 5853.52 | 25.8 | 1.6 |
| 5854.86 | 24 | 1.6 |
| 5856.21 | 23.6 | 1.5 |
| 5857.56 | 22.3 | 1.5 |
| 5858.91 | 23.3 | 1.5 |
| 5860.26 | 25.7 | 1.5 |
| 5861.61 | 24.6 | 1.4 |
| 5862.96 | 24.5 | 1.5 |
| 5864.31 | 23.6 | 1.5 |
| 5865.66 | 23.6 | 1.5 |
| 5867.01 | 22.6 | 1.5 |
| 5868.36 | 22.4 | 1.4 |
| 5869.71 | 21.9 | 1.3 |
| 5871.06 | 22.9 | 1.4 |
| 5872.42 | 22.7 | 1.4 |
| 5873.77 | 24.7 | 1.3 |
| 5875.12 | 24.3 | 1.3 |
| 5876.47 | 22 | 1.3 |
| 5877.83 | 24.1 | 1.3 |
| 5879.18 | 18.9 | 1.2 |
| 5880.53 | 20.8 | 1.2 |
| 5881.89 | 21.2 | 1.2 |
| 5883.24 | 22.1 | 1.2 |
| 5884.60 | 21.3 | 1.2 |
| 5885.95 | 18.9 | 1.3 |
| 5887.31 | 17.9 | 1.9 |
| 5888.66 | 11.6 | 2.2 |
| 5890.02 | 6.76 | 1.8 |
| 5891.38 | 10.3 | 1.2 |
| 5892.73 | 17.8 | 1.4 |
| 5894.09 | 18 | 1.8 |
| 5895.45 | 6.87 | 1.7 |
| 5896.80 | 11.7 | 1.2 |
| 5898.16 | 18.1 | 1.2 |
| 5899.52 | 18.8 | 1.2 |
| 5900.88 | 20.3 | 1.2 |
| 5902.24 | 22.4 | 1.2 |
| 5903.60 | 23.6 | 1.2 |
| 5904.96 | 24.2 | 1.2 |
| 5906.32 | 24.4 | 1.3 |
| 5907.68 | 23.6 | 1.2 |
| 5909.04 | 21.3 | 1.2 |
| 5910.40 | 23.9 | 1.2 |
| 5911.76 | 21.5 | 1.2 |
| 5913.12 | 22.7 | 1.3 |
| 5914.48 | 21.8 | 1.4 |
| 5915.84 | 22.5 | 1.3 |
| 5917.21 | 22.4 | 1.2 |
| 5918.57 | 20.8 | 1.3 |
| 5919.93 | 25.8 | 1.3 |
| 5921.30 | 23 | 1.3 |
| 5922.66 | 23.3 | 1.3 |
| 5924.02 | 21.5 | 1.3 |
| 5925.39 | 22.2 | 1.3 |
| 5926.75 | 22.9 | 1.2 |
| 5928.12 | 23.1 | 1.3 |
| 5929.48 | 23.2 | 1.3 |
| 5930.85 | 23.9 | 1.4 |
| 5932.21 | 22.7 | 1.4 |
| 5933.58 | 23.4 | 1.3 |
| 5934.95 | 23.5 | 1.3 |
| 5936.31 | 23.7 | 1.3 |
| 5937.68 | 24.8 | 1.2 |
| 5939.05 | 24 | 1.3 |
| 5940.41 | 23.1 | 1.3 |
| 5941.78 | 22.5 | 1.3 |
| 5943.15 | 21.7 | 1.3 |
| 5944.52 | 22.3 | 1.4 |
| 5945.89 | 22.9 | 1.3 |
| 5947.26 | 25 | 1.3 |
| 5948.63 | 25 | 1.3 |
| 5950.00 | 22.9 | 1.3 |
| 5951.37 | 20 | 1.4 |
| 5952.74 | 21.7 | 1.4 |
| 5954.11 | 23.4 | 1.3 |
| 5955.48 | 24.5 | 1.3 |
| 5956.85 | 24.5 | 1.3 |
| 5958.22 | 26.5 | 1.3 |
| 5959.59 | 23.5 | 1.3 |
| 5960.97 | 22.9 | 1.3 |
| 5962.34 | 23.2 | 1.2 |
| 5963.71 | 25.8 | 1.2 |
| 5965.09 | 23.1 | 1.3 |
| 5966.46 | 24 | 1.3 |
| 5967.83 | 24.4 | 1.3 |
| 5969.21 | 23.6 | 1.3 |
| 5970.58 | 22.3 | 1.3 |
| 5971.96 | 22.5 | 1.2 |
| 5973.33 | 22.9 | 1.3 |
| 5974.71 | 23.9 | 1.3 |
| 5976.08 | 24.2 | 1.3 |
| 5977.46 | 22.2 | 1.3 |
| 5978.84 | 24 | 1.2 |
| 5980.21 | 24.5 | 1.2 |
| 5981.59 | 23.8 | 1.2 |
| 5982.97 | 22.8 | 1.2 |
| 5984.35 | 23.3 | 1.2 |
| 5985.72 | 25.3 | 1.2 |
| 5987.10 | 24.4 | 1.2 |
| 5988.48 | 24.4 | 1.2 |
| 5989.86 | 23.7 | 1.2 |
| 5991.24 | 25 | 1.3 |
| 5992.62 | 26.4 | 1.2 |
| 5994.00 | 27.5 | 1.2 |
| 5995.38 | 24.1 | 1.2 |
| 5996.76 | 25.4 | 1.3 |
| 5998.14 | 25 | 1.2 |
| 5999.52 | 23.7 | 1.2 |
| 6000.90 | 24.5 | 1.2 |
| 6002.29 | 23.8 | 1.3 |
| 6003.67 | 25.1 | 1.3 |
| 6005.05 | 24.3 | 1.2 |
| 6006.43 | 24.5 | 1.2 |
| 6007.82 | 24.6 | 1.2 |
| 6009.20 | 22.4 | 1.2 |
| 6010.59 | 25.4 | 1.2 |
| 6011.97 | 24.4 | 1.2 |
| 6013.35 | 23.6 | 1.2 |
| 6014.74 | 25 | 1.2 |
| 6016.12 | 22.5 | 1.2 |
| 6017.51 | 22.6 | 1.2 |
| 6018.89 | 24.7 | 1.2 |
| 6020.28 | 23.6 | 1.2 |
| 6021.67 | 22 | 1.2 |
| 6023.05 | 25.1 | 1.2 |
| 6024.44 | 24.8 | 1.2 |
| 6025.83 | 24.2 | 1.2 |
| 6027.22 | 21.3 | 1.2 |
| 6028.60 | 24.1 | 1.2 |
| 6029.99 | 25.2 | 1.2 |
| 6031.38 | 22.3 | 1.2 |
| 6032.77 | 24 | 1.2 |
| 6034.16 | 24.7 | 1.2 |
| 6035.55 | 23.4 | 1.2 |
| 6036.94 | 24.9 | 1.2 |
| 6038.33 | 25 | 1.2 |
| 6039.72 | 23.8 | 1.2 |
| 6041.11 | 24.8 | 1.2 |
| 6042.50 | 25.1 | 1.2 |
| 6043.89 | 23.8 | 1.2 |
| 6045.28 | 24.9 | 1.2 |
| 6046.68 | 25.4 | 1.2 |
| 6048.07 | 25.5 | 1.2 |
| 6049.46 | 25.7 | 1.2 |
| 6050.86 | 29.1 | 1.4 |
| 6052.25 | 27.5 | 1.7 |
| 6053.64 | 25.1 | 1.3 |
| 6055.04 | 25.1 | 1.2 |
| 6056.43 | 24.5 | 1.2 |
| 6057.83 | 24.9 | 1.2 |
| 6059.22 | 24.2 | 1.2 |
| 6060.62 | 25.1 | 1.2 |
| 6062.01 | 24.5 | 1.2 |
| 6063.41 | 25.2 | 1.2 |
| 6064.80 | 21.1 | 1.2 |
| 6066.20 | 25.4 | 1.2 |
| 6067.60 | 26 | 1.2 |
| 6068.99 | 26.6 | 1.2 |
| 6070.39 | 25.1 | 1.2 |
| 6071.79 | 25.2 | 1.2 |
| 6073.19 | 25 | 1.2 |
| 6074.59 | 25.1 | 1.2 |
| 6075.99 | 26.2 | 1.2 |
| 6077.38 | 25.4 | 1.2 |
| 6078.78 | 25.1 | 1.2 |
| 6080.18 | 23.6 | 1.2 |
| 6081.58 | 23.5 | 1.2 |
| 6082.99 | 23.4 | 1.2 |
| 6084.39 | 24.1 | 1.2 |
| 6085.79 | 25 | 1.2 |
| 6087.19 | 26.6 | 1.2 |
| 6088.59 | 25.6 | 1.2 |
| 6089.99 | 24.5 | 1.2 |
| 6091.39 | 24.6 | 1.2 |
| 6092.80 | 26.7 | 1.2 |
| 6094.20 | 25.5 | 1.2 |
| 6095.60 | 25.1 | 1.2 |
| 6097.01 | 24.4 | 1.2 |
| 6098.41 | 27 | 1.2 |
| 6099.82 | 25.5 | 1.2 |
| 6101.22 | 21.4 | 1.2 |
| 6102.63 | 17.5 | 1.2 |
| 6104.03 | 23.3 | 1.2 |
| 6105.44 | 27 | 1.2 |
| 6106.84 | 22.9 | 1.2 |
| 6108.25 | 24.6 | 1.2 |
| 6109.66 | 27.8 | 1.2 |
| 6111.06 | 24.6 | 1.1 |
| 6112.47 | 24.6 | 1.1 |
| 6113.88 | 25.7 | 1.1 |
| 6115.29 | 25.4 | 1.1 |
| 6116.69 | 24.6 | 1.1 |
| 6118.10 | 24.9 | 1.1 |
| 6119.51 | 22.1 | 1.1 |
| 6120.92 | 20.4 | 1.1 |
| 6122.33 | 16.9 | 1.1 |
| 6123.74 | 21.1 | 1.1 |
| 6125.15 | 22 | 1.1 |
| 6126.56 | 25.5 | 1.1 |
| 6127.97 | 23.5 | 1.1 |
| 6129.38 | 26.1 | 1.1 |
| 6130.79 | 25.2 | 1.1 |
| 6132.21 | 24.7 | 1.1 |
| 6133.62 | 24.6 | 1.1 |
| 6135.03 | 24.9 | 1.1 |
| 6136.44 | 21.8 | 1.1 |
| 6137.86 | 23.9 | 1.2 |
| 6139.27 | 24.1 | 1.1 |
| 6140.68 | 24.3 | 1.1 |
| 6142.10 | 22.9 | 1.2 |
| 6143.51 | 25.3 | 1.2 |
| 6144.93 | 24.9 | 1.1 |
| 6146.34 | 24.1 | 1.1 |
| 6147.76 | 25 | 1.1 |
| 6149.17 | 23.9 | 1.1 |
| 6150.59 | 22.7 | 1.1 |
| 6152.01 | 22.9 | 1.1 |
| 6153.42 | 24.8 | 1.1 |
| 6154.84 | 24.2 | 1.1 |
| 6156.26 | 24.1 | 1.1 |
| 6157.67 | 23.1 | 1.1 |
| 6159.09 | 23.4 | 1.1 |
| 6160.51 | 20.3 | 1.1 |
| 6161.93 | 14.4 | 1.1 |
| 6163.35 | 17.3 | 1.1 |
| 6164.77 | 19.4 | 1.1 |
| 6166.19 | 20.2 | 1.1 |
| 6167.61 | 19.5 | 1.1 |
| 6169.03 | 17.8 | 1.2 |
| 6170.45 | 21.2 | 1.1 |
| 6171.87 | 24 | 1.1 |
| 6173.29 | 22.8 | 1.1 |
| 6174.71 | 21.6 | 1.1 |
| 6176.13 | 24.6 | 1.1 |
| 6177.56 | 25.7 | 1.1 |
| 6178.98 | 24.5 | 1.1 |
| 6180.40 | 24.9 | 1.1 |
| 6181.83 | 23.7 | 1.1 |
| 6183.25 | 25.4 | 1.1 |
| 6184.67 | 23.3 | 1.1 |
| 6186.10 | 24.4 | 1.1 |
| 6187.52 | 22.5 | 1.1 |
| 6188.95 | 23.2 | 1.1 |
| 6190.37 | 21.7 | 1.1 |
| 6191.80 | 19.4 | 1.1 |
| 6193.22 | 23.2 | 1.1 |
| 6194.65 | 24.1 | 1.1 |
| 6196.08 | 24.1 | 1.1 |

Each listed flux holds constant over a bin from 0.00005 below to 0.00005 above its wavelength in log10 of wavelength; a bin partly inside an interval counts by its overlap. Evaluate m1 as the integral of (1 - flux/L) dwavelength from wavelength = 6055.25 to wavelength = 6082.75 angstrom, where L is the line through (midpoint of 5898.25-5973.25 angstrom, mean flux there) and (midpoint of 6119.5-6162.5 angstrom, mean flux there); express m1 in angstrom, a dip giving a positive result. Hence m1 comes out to -2.0 angstrom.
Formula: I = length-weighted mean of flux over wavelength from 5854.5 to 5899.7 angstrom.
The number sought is 20.1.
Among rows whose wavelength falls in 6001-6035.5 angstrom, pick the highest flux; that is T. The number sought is 25.4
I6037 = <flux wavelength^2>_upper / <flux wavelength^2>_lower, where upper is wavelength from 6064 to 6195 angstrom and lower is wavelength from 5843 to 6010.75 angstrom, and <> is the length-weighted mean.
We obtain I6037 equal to 1.11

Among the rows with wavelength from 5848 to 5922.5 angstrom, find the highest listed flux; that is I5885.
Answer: 27.7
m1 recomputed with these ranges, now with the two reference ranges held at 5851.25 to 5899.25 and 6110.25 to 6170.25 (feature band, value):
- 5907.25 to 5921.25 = -1.23 angstrom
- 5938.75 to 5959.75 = -2.19 angstrom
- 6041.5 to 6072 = -4.29 angstrom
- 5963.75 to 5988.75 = -2.70 angstrom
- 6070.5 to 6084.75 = -1.53 angstrom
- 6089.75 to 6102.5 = -1.23 angstrom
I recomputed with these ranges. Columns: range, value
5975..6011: 24.4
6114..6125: 22.4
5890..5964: 21.9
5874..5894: 18.6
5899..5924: 22.6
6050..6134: 24.5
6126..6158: 24.2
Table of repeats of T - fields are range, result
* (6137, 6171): 25.3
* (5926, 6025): 27.5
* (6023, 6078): 29.1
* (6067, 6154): 27.8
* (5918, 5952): 25.8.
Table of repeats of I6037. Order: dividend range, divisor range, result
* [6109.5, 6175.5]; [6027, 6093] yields 0.95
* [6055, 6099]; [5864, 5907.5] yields 1.35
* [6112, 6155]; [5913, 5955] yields 1.11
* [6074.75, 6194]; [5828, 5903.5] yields 1.18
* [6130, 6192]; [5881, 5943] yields 1.20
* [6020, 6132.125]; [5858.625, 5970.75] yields 1.18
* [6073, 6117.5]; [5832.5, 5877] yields 1.11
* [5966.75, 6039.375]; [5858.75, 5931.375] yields 1.18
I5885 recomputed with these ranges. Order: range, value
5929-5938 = 24.8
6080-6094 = 26.7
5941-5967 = 26.5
